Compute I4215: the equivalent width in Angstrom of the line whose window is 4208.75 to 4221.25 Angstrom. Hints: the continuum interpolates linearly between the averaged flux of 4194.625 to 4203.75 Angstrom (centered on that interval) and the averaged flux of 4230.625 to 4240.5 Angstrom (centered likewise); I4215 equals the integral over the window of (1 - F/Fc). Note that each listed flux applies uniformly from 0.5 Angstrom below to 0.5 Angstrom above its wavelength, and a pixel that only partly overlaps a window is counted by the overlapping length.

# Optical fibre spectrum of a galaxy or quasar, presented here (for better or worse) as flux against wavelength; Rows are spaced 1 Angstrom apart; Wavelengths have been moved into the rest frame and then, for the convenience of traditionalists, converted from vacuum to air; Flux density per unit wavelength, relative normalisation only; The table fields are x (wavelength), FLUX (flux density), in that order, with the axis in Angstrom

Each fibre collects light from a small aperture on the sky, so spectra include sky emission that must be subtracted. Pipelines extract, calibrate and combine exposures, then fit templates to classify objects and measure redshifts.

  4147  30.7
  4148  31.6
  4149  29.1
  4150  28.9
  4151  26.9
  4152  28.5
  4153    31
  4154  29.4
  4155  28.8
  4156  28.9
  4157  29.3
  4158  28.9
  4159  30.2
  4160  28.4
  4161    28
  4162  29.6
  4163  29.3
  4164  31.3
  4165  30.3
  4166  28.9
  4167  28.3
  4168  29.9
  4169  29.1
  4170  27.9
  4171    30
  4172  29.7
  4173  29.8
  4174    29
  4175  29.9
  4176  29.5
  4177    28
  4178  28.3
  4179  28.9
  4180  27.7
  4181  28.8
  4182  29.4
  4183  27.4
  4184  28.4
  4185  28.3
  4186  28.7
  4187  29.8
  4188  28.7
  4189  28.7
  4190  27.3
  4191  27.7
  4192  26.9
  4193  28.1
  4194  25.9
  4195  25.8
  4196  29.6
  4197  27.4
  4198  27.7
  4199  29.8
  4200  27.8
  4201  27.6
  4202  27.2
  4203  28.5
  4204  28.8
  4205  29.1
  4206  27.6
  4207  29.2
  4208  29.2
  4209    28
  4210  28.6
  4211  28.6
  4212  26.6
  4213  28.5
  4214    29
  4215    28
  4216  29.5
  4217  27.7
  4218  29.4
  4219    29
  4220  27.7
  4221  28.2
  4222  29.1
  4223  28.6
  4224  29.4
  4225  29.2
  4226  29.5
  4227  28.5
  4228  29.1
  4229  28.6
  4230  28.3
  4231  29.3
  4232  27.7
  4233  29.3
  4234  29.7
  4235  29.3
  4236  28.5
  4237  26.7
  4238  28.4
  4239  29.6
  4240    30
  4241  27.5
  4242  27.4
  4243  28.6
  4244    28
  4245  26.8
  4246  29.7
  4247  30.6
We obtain -0.01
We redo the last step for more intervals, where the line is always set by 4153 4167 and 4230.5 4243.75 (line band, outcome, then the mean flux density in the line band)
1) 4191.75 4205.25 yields 0.52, 27.9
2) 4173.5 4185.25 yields 0.21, 28.6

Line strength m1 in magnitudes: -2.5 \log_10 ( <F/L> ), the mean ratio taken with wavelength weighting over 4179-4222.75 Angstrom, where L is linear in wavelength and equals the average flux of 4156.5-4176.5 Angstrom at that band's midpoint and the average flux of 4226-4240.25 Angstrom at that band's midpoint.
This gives 0.03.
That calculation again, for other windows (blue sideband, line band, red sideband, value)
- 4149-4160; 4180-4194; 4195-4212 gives 0.013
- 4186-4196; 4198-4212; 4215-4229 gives -0.004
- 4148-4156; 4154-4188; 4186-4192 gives -0.013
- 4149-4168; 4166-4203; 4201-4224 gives 0.016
